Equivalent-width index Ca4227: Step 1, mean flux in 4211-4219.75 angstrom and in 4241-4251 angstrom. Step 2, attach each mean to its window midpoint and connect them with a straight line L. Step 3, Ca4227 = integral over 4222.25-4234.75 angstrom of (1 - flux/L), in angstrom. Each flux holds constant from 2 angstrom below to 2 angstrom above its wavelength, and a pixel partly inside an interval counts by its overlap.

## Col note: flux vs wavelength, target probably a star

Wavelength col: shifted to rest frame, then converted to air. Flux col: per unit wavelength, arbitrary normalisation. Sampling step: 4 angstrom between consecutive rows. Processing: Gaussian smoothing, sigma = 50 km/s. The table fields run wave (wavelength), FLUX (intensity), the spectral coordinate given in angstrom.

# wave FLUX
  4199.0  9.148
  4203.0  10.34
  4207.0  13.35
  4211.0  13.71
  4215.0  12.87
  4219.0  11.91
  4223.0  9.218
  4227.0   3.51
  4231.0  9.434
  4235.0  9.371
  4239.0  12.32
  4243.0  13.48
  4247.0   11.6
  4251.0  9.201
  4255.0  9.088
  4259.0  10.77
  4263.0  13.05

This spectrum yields 4.94 angstrom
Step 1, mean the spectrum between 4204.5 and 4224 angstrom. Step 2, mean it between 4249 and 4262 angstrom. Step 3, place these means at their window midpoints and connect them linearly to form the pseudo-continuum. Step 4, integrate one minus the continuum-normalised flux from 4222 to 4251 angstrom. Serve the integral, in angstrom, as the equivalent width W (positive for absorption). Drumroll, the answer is 2.9 angstrom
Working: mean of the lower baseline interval 12.3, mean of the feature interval 9.82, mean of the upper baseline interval 9.95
